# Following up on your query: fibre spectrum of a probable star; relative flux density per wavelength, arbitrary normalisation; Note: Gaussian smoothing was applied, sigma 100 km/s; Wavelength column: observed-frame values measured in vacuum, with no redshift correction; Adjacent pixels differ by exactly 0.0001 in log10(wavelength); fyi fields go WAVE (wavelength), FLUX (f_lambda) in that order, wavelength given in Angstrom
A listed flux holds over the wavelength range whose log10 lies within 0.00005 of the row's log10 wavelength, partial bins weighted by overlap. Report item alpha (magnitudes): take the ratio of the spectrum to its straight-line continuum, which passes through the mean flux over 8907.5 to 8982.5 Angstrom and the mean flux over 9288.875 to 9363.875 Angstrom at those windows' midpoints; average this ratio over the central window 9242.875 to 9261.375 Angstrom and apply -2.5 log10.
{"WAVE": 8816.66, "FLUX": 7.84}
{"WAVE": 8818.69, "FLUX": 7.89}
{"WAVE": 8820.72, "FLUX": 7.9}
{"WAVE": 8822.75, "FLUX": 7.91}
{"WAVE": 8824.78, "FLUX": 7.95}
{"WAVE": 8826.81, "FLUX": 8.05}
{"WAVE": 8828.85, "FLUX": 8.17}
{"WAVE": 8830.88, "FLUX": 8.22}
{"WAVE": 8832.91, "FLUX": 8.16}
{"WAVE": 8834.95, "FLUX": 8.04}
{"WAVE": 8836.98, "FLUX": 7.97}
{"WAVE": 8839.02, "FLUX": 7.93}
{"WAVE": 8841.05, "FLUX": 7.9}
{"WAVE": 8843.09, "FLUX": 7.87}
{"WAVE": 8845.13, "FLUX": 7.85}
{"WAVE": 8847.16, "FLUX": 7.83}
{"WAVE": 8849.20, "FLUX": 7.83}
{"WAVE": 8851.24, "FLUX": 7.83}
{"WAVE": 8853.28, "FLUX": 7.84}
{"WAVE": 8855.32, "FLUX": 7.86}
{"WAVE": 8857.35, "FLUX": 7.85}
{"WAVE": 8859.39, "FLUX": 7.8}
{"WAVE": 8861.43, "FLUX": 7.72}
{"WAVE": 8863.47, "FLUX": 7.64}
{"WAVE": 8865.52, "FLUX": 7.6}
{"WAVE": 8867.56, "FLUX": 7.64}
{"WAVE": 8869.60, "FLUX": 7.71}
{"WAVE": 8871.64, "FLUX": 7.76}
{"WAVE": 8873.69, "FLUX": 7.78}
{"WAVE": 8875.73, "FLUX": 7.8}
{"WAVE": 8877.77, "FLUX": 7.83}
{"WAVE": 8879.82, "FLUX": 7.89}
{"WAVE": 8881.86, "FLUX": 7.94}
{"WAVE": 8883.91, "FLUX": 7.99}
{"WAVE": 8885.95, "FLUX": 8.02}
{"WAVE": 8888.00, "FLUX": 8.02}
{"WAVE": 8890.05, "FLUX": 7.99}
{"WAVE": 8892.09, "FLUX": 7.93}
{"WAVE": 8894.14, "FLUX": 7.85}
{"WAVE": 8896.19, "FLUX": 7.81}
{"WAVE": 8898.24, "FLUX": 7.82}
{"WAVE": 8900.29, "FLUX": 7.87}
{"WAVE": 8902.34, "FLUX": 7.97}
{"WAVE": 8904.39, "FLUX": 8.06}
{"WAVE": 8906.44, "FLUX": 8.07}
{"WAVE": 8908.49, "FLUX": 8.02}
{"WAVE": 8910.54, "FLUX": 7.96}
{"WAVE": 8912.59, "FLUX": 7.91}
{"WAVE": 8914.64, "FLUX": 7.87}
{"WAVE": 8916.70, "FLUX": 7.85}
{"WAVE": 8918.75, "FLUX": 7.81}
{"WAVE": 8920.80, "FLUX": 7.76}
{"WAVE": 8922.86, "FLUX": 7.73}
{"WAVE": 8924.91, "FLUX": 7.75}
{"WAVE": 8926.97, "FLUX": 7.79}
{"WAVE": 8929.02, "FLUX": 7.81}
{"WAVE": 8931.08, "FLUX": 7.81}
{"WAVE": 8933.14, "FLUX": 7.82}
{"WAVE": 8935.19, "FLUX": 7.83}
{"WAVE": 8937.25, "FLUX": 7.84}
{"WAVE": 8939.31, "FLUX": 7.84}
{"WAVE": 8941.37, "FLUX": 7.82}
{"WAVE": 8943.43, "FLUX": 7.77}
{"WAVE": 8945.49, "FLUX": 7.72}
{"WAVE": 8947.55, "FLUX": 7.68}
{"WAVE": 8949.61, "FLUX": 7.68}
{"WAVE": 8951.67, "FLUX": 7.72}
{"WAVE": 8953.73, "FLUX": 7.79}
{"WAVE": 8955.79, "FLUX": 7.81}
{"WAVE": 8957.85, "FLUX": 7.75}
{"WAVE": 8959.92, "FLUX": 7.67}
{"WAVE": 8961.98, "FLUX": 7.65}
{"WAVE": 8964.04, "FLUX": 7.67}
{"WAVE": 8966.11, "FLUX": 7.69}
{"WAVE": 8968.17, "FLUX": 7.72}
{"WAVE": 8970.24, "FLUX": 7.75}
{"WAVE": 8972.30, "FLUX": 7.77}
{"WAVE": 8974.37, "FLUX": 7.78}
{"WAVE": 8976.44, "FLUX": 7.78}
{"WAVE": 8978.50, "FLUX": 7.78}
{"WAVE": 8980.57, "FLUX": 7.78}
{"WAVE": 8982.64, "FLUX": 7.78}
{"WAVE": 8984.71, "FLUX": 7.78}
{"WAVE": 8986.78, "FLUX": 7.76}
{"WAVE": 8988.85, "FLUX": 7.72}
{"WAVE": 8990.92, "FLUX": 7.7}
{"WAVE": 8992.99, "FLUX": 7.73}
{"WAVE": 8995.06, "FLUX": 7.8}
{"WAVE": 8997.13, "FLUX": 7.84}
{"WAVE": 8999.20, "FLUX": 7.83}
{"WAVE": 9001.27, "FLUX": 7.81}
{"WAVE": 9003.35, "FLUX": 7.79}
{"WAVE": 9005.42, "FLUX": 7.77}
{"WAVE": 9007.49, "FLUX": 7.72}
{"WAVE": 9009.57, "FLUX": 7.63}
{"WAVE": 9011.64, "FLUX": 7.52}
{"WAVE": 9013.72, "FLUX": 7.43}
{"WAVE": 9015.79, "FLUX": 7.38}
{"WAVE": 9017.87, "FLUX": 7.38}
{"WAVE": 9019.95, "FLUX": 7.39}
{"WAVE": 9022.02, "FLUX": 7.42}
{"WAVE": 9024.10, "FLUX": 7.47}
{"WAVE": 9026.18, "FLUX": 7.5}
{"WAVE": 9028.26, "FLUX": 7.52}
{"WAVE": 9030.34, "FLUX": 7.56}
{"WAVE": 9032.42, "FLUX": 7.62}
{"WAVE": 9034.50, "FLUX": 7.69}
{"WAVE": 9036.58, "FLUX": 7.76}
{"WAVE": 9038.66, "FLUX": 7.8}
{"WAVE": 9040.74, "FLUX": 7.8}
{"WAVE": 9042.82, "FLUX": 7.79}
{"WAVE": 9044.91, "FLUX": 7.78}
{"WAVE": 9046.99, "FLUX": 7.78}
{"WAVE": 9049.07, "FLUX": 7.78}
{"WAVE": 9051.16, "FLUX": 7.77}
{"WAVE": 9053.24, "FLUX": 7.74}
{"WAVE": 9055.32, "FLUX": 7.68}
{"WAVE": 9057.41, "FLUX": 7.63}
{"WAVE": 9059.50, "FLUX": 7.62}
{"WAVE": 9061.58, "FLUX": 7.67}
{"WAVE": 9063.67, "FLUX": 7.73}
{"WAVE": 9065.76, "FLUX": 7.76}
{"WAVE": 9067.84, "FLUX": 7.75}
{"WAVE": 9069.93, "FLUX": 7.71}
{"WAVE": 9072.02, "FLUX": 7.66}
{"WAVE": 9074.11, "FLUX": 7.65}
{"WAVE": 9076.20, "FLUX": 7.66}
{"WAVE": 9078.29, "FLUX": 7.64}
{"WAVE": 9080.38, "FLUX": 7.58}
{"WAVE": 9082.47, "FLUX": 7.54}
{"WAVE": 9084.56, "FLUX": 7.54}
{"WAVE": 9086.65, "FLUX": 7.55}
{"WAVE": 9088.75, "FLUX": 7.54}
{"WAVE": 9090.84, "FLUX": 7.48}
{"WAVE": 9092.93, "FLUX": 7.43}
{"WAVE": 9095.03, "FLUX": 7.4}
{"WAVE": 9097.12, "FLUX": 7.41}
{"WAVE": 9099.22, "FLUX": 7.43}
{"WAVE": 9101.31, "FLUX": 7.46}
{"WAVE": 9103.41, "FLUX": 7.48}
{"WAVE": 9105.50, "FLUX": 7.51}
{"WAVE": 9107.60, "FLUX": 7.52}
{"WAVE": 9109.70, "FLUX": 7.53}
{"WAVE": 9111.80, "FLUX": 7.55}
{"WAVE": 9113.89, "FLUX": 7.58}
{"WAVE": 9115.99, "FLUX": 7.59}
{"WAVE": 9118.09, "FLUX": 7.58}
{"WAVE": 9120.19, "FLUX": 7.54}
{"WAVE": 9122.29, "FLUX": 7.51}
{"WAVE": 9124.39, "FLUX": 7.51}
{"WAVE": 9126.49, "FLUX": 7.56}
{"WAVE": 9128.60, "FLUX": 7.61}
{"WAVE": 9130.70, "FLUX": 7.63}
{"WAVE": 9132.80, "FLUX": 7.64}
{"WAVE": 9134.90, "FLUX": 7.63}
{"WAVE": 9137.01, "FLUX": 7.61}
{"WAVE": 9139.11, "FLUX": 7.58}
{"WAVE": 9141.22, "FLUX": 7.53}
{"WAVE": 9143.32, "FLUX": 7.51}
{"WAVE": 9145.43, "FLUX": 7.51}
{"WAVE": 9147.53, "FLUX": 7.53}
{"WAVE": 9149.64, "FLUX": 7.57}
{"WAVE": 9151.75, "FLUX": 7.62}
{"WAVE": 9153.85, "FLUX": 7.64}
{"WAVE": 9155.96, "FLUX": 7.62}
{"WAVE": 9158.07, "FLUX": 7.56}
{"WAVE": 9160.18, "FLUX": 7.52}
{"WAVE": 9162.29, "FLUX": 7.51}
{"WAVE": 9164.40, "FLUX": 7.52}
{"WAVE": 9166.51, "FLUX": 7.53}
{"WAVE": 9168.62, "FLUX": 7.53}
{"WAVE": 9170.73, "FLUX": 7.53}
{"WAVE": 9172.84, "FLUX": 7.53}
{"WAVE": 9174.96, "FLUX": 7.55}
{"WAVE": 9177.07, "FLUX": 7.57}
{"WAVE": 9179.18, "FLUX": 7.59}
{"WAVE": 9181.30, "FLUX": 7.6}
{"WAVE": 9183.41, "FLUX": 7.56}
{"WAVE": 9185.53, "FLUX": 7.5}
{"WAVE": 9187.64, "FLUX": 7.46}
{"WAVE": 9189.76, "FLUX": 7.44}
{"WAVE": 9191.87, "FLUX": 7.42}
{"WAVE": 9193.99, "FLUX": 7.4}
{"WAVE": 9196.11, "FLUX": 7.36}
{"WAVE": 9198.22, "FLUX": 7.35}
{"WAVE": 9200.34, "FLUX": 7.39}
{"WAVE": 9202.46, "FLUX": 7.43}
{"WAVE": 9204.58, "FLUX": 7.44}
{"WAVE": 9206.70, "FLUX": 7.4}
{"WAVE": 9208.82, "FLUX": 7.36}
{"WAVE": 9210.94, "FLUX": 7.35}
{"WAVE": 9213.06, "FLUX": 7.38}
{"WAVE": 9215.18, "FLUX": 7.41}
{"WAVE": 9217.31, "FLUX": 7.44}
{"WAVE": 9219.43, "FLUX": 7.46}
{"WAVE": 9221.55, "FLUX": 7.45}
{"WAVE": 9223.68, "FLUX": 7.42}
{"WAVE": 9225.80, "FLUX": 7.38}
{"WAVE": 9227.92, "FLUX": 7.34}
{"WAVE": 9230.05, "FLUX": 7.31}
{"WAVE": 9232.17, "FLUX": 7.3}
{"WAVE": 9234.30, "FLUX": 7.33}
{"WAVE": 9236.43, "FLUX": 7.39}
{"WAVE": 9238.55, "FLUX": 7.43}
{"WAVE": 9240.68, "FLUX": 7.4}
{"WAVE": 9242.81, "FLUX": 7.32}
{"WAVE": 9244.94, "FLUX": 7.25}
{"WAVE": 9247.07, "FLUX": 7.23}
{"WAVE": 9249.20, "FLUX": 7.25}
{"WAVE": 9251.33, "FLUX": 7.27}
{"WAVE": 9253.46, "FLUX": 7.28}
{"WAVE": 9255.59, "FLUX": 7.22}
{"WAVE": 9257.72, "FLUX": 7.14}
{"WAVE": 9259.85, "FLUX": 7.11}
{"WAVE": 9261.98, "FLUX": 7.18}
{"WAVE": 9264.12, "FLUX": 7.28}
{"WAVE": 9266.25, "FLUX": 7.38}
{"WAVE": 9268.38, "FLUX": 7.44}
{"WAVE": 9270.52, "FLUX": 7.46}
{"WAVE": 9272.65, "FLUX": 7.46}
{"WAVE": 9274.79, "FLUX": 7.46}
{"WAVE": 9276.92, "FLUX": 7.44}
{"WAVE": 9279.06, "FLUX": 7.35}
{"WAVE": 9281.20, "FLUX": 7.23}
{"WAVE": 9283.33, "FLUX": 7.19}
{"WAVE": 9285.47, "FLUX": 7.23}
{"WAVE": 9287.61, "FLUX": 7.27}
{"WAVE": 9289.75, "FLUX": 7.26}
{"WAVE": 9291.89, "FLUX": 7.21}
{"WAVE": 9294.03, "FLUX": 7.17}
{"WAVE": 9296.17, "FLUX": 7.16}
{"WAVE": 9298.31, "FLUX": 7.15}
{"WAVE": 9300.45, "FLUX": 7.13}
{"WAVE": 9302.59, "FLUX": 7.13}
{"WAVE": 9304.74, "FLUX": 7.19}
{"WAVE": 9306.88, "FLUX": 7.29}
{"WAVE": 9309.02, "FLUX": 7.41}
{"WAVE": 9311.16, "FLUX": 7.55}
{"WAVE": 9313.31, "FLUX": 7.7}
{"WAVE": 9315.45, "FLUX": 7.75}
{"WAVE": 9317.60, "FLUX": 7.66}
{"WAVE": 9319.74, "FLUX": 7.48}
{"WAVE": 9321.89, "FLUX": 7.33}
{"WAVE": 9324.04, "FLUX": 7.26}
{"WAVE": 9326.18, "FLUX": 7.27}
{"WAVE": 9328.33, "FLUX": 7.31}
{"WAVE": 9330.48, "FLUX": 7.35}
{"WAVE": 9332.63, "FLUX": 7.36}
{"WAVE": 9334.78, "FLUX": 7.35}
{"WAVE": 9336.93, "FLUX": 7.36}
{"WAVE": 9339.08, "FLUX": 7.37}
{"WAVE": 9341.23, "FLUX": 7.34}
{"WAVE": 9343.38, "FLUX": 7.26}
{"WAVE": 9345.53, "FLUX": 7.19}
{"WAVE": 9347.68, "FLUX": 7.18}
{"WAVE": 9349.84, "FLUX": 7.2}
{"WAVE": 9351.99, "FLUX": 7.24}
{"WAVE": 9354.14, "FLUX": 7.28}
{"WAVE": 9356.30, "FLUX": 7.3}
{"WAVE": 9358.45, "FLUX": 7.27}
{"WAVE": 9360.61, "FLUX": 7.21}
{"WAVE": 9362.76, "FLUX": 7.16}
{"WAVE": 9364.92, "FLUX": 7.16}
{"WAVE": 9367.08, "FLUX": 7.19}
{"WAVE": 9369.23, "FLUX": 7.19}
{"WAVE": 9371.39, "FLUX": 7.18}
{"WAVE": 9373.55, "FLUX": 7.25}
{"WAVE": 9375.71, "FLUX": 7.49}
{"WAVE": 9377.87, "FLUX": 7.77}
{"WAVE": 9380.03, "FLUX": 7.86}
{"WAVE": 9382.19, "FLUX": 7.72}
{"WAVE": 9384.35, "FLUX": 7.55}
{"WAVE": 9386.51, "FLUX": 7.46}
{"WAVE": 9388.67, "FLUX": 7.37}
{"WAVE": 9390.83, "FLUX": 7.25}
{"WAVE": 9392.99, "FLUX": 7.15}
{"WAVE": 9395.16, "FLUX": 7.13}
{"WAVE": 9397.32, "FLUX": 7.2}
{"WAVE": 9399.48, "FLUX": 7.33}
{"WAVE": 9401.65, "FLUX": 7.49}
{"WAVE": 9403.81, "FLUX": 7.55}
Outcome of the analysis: 0.03 mag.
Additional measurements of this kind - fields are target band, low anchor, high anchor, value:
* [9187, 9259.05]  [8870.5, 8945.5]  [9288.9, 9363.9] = 0.013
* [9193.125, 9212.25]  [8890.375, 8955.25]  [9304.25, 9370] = 0.016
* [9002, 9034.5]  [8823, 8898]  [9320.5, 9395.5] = 0.023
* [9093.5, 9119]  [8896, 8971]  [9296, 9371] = 0.013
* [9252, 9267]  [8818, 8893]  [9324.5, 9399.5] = 0.031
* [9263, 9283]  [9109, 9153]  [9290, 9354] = 0.001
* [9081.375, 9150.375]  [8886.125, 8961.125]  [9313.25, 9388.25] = 0.013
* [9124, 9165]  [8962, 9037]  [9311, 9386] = -0.004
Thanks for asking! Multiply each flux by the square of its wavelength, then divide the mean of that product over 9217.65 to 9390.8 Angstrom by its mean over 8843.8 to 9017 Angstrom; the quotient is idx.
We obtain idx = 1.02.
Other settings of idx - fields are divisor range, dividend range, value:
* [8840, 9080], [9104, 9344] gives 1.01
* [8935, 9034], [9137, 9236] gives 1.02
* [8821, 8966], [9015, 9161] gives 1.01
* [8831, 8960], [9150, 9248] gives 1.01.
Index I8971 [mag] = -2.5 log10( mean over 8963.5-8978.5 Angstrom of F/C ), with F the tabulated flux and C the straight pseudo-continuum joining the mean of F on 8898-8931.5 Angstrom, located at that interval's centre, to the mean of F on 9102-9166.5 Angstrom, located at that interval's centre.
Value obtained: 0.01 mag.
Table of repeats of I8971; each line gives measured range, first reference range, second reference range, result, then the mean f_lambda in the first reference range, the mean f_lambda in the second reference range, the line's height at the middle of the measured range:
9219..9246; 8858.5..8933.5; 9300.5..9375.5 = 0.01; 7.85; 7.31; 7.44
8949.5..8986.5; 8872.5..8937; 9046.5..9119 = 0.01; 7.88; 7.6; 7.78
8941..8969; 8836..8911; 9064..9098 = 0.00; 7.87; 7.59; 7.76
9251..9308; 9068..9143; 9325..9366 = 0.01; 7.56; 7.27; 7.35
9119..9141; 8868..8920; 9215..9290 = -0.01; 7.9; 7.33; 7.52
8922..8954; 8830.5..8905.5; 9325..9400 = 0.00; 7.87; 7.32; 7.8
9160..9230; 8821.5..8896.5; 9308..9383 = 0.01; 7.89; 7.37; 7.53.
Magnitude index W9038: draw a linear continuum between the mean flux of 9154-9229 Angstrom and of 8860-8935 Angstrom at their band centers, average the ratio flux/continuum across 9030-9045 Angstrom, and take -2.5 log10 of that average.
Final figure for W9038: -0.01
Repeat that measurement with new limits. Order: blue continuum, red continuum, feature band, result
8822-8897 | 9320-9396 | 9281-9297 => 0.03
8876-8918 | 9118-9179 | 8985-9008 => 0.00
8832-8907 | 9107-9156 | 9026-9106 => 0.00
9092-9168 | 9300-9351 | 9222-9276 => 0.02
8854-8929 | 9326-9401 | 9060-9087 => 0.00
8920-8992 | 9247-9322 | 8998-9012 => -0.01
